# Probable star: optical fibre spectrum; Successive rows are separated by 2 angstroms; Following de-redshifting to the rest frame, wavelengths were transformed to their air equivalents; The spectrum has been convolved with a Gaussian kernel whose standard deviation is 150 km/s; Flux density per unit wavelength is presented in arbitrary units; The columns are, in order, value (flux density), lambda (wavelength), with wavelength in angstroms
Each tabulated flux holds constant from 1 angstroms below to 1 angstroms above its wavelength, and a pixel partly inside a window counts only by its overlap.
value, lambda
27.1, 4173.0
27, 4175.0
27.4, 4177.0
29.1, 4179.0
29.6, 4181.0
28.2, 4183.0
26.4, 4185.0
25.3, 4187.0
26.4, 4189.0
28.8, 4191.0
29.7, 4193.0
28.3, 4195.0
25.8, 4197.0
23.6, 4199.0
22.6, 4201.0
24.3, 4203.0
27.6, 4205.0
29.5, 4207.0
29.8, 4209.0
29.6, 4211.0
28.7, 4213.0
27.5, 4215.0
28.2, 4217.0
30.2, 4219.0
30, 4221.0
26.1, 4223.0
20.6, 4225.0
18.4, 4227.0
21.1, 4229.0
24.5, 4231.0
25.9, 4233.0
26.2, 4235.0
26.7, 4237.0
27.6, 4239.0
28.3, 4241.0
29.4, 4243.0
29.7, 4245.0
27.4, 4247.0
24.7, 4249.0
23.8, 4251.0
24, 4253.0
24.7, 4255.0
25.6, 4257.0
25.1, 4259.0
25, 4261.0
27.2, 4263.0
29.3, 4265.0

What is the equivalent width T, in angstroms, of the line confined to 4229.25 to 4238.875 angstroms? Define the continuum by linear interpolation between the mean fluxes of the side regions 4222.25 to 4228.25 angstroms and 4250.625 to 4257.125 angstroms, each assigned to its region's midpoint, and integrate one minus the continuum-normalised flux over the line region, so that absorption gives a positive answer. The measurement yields -1.4 angstroms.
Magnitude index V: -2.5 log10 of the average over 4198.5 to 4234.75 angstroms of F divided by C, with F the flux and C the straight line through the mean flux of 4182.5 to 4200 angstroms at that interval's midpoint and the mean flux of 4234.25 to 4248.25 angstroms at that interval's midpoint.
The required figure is 0.055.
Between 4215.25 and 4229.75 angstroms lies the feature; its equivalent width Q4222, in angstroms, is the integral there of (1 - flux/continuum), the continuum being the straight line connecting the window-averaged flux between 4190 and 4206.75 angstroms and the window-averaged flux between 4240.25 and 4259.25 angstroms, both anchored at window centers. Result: 0.7 angstroms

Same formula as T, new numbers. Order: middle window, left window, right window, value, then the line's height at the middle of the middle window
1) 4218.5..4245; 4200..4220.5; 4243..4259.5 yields 0.95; 26.8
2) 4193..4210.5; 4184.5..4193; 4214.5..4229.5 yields -0.21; 26.4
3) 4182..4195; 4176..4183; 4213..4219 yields 0.47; 28.6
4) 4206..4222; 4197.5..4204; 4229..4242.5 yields -2.95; 24.6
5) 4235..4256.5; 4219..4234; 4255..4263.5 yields -1.39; 25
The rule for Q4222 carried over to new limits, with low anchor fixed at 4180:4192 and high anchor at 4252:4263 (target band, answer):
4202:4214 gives -0.7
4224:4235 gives 1.5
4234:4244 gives -0.8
